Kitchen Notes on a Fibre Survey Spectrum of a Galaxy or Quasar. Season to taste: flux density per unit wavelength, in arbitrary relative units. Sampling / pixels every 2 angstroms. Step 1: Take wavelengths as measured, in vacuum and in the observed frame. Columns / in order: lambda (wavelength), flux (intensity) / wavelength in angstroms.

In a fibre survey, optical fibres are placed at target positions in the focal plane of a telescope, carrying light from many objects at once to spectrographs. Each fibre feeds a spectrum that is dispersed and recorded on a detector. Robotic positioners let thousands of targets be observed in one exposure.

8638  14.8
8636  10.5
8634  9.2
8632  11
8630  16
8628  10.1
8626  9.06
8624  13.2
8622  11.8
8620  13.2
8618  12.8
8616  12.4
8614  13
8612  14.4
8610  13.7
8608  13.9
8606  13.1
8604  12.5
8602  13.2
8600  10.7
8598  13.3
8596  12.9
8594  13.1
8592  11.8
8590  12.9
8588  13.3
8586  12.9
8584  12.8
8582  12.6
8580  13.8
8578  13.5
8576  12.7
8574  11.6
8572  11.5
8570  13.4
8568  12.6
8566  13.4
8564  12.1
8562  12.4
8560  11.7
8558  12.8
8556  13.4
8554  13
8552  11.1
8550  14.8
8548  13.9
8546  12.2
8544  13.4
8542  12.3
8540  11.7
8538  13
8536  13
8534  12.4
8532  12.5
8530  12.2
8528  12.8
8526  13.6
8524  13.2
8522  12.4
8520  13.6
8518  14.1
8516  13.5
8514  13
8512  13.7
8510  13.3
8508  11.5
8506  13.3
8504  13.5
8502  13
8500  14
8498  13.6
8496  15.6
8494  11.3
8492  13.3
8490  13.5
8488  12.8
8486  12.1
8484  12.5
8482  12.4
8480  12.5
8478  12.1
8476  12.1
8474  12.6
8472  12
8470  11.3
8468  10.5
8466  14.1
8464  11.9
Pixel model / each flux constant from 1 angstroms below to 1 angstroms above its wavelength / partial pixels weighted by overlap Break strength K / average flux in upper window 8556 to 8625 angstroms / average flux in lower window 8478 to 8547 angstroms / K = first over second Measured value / 1.0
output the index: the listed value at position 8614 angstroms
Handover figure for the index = 13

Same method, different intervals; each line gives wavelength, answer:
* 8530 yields 12.2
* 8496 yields 15.6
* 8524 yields 13.2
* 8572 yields 11.5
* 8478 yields 12.1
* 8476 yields 12.1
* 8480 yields 12.5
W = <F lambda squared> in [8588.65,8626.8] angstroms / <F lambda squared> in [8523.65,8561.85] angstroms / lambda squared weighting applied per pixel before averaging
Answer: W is 1.01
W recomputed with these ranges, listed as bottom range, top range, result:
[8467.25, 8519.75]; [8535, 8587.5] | 1.01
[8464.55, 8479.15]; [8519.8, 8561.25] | 1.07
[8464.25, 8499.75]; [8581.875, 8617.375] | 1.05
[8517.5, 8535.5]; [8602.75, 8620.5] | 1.04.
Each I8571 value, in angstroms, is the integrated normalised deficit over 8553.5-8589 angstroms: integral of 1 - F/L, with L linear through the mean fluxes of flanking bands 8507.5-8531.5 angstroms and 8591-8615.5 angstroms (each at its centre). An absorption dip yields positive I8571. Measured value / 0.7 angstroms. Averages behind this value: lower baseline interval 13.1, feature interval 12.7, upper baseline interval 13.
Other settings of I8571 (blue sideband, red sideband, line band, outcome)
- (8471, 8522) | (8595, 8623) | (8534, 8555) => 0.2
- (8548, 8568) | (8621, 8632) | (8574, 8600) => -0.8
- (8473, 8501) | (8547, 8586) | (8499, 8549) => -0.6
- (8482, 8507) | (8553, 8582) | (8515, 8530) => -0.3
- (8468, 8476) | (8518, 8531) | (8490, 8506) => -1.3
